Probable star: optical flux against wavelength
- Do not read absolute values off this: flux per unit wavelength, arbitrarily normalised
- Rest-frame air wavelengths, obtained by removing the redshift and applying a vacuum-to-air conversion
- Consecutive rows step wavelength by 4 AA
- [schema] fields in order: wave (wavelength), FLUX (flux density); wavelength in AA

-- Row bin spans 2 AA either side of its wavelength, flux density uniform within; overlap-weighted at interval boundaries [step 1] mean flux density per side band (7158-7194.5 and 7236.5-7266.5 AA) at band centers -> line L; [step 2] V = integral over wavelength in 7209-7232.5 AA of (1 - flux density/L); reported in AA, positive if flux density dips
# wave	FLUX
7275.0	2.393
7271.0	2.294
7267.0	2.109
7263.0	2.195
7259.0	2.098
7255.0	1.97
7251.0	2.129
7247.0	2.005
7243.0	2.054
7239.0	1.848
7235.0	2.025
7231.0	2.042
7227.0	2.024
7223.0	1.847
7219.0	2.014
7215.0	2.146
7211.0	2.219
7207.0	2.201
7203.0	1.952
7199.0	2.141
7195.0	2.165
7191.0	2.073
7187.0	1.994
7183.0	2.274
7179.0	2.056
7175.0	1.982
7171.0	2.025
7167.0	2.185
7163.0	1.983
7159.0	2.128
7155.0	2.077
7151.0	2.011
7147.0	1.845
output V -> 0.1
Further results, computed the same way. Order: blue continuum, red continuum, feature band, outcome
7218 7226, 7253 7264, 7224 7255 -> -0.1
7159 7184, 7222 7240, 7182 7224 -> -1.5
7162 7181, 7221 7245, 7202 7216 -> -1.0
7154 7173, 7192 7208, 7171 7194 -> 0.2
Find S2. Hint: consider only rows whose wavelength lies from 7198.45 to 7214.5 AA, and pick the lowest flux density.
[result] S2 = 1.952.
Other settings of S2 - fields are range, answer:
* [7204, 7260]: 1.847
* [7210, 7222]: 2.014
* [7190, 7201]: 2.073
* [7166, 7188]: 1.982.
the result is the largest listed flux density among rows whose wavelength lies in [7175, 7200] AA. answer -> 2.274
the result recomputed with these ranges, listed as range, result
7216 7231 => 2.042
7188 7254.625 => 2.219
